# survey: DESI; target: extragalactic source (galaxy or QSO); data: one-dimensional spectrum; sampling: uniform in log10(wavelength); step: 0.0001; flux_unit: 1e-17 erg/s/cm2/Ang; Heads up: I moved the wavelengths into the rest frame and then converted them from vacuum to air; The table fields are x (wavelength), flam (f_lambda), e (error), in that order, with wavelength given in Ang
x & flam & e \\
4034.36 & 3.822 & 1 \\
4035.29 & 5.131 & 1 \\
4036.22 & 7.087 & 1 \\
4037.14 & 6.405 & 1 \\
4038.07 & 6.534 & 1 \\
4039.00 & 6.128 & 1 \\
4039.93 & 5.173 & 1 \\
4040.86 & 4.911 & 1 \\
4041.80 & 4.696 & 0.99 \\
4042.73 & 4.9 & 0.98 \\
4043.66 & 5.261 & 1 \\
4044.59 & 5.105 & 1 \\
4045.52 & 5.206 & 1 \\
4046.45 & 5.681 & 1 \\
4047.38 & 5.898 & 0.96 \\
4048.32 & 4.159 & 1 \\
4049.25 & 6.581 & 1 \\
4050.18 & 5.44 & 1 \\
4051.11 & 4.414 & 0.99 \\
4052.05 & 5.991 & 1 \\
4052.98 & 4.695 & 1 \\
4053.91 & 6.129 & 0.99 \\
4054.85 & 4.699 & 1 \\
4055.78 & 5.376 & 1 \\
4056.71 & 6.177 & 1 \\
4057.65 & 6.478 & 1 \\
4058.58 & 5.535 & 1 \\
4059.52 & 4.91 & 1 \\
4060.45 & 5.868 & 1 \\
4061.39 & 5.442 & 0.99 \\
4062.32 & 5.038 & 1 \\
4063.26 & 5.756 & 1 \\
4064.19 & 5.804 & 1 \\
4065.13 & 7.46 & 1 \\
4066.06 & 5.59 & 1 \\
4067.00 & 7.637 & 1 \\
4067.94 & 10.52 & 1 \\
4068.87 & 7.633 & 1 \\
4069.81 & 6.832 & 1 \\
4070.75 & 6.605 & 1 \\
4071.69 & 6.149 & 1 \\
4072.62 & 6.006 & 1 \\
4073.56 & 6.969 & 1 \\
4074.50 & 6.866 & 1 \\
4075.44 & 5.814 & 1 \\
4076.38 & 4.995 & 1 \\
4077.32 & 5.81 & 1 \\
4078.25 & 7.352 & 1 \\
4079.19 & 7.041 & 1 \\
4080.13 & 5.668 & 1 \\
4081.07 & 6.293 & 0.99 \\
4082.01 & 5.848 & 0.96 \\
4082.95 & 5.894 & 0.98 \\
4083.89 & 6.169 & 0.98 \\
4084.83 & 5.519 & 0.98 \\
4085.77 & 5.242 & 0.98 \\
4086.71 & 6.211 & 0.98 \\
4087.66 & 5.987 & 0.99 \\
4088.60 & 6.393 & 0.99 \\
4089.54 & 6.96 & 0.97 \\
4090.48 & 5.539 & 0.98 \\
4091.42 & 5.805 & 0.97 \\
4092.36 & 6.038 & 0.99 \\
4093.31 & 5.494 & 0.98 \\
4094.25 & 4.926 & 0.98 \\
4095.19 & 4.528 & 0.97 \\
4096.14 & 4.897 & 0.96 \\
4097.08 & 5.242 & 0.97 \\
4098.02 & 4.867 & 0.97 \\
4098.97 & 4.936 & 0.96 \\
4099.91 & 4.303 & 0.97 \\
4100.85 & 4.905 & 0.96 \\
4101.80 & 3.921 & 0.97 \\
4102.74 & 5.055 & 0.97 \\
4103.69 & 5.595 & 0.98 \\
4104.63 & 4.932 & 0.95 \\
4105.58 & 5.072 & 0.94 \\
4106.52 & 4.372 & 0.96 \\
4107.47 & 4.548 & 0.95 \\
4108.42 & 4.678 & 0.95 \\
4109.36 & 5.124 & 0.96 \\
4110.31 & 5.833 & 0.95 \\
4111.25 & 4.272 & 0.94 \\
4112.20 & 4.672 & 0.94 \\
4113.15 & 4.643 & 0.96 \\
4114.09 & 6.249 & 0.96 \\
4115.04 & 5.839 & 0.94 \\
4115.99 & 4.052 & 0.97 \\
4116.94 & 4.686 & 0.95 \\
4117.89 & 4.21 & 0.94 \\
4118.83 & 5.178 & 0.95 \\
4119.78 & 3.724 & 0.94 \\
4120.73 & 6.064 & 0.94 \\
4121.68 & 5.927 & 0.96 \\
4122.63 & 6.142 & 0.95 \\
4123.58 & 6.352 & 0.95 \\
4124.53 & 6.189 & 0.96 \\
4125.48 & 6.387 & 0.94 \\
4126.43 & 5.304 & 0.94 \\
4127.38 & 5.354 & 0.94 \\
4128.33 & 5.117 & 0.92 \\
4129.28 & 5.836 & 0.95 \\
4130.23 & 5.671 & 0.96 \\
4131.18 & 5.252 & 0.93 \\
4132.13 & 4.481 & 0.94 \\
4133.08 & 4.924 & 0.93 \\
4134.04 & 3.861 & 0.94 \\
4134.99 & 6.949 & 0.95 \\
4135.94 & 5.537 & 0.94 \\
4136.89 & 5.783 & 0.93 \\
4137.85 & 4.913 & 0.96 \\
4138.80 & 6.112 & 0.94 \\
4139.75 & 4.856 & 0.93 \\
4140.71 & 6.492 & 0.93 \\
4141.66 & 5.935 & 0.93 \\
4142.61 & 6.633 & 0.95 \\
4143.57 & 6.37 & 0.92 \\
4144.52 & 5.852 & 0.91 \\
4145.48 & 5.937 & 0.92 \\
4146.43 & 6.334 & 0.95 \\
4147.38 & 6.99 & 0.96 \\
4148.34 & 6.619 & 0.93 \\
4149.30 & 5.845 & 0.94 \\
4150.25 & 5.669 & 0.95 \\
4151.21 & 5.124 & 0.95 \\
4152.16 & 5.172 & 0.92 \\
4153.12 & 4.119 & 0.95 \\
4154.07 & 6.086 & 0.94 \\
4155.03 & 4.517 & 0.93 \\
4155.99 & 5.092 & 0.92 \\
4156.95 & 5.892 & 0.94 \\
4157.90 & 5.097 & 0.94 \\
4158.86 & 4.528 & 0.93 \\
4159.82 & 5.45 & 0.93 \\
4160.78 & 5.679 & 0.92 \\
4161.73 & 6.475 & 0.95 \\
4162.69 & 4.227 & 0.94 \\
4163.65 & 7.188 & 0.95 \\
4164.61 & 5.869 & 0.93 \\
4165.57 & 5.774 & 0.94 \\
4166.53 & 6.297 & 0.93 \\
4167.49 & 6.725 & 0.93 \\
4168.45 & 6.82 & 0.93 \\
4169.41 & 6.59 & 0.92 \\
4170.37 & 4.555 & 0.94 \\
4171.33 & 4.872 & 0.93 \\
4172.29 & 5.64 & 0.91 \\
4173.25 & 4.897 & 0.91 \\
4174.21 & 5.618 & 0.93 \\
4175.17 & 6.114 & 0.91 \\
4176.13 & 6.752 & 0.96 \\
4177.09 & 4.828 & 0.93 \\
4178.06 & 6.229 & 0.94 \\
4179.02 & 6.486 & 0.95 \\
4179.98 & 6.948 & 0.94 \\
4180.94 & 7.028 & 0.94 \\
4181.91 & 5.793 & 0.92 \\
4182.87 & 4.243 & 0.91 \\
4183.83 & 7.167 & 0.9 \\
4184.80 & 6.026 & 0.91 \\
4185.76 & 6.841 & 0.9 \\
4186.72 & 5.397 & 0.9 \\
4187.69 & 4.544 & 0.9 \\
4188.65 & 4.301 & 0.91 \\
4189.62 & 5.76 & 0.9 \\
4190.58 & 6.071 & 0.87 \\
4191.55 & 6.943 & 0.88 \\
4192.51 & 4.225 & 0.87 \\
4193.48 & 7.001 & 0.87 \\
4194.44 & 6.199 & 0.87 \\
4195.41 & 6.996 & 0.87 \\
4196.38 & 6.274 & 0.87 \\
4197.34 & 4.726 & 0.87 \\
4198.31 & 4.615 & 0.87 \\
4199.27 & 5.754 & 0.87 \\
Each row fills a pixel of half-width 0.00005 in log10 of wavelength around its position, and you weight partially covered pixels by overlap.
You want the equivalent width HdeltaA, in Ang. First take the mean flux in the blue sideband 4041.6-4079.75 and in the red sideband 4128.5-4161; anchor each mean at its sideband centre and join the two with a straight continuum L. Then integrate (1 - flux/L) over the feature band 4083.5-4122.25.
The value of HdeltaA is 4.0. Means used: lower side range 5.97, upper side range 5.57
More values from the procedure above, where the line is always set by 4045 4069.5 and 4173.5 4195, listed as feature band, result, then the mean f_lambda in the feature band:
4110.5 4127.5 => 1.81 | 5.3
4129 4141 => 1.04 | 5.41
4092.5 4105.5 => 2.20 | 4.92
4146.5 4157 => 0.63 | 5.57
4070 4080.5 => -0.68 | 6.32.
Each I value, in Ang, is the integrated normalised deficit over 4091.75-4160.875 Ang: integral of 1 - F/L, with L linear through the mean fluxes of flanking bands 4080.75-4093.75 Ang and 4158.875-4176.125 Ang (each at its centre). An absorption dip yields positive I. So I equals 6.41 Ang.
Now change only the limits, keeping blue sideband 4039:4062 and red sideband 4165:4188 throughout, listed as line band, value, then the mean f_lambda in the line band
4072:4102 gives -1.00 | 5.72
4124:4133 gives 0.36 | 5.49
